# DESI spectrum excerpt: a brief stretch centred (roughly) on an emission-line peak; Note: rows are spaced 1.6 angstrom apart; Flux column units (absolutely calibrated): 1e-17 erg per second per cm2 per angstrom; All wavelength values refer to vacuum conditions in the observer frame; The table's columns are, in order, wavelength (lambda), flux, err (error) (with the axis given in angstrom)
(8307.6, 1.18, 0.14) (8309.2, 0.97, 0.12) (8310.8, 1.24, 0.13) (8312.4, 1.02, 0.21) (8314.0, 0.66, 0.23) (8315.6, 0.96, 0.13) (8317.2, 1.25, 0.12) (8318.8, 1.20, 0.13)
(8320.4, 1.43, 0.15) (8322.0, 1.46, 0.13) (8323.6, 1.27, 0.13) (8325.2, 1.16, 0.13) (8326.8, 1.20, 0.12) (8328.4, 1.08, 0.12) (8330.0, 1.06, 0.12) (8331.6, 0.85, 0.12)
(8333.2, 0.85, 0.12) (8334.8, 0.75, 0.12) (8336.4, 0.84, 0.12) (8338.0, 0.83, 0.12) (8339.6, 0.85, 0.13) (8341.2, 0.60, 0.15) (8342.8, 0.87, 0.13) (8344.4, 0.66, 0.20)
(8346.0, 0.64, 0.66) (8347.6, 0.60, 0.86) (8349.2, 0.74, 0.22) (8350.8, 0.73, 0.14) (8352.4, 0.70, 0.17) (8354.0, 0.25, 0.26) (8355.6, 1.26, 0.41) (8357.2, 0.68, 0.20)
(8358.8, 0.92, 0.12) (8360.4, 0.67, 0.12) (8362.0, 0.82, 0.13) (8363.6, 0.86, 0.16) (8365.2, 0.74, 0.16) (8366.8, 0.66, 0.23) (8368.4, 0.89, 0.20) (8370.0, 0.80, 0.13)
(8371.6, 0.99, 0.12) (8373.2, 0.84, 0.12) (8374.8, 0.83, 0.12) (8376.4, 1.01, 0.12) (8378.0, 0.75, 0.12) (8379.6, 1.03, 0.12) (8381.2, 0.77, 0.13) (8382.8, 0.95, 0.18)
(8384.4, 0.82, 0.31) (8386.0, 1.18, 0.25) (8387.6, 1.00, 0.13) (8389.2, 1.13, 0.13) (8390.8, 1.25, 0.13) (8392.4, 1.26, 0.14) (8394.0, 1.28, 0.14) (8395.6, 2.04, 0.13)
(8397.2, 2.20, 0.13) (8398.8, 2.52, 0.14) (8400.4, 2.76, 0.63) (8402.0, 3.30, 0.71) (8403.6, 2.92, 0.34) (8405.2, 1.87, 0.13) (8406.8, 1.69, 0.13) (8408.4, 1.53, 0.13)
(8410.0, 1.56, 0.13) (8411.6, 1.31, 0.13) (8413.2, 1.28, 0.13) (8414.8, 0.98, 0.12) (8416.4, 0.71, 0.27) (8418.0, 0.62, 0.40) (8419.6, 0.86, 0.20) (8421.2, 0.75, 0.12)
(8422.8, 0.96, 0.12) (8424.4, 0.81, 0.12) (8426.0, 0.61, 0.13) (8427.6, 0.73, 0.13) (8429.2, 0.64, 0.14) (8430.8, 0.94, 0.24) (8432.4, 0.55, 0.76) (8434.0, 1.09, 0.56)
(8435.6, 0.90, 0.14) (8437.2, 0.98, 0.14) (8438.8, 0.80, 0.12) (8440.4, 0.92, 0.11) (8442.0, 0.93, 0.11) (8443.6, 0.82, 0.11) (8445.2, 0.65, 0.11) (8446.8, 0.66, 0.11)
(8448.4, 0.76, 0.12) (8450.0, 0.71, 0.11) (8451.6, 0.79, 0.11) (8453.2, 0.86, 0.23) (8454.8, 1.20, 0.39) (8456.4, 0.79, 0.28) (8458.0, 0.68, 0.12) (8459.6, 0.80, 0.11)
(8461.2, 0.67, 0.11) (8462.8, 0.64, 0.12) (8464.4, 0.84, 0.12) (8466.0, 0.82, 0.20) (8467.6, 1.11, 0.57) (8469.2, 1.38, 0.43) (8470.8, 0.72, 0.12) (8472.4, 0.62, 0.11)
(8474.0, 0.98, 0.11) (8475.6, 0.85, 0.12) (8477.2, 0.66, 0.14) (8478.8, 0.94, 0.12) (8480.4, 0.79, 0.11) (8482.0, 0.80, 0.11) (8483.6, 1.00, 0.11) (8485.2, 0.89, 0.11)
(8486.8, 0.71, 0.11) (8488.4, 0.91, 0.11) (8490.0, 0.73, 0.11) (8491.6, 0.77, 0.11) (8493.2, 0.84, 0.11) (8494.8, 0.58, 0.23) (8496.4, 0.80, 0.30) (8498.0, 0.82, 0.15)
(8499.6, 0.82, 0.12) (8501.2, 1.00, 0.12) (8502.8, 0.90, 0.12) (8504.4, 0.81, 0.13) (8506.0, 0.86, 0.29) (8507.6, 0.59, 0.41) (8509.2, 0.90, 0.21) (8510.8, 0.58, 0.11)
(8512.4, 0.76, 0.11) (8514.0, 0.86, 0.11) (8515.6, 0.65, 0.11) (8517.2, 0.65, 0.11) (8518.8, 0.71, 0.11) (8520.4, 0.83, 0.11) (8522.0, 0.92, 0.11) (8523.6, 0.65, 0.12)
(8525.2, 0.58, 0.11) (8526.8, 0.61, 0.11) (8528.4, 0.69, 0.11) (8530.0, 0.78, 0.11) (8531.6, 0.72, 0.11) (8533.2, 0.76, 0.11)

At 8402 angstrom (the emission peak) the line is [O III]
